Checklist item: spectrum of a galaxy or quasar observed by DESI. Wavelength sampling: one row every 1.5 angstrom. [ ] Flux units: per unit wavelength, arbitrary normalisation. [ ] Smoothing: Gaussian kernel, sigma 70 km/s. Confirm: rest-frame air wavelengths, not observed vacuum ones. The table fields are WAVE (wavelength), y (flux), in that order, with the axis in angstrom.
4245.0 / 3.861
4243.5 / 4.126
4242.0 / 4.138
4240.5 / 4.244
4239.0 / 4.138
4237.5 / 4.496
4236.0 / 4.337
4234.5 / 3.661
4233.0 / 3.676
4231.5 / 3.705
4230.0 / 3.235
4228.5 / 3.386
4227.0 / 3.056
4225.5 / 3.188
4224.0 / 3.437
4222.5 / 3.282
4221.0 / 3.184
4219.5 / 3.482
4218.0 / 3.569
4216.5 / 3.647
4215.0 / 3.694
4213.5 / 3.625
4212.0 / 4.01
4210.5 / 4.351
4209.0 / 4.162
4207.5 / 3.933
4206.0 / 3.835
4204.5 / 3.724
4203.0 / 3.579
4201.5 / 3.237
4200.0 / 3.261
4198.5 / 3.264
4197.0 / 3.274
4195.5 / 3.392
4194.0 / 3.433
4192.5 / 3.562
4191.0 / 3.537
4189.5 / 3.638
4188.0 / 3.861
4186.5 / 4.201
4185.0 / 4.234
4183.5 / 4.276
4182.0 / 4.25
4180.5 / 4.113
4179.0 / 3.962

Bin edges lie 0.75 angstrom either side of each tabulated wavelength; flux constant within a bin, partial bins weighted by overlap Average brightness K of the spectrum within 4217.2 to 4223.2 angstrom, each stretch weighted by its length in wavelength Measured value 3.38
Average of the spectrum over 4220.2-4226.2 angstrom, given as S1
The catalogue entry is 3.28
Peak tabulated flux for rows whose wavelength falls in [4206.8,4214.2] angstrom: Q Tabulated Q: 4.351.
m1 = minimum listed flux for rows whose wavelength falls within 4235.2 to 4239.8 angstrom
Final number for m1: 4.138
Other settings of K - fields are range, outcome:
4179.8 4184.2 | 4.21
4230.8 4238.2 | 3.97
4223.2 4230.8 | 3.26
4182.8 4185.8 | 4.25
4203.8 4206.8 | 3.78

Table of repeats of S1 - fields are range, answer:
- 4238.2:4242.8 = 4.18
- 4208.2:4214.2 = 4.04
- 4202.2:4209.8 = 3.85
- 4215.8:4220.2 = 3.57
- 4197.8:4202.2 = 3.25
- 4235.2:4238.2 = 4.4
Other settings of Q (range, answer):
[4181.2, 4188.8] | 4.276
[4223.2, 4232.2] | 3.705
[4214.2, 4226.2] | 3.694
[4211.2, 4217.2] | 4.01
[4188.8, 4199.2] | 3.638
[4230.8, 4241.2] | 4.496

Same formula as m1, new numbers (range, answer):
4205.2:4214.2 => 3.625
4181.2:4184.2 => 4.25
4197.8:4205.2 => 3.237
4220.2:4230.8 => 3.056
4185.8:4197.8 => 3.274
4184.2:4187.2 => 4.201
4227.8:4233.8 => 3.235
